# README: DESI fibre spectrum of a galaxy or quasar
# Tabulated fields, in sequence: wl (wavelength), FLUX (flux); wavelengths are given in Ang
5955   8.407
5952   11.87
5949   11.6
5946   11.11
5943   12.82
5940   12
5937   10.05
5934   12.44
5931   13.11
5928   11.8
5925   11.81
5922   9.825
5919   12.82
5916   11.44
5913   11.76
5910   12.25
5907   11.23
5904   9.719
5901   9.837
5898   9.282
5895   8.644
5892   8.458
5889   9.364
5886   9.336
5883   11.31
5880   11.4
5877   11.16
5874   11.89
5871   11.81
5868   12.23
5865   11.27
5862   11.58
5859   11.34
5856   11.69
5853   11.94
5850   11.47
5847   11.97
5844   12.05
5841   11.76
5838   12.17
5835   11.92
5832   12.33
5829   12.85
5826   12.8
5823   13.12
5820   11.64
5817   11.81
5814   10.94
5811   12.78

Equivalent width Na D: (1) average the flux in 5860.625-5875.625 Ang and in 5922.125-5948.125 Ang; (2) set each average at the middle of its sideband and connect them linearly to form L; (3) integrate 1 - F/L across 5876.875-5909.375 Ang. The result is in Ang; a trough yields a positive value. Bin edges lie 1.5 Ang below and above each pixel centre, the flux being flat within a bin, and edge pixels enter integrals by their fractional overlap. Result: 4.9 Ang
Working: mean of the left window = 11.8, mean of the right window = 11.8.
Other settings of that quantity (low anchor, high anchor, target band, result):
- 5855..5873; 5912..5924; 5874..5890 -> 1.3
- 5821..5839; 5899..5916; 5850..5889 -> 1.3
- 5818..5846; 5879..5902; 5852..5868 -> -0.9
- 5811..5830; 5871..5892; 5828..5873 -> -1.7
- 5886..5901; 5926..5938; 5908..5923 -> -1.4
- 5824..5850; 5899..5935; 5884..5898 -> 3.1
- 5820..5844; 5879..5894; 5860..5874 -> -1.3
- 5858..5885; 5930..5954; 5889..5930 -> 3.5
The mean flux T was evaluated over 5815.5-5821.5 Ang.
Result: 11.7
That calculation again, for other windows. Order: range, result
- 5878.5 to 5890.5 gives 10.4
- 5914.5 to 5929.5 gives 11.5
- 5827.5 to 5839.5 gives 12.3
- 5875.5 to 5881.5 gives 11.3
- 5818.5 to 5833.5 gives 12.5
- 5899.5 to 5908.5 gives 10.3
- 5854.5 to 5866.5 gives 11.5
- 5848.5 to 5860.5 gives 11.6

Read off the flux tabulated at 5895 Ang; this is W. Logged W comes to 8.644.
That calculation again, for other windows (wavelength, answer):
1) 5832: 12.33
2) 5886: 9.336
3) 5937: 10.05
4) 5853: 11.94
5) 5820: 11.64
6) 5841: 11.76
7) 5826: 12.8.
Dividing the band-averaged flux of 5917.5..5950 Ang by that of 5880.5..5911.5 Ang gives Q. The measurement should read 1.2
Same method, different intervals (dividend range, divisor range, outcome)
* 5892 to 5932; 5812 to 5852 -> 0.90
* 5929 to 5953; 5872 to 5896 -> 1.16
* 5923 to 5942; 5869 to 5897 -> 1.14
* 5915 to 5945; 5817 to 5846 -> 0.96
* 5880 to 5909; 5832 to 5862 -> 0.83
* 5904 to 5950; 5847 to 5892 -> 1.04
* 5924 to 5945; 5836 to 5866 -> 1.02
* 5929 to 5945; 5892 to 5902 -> 1.32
